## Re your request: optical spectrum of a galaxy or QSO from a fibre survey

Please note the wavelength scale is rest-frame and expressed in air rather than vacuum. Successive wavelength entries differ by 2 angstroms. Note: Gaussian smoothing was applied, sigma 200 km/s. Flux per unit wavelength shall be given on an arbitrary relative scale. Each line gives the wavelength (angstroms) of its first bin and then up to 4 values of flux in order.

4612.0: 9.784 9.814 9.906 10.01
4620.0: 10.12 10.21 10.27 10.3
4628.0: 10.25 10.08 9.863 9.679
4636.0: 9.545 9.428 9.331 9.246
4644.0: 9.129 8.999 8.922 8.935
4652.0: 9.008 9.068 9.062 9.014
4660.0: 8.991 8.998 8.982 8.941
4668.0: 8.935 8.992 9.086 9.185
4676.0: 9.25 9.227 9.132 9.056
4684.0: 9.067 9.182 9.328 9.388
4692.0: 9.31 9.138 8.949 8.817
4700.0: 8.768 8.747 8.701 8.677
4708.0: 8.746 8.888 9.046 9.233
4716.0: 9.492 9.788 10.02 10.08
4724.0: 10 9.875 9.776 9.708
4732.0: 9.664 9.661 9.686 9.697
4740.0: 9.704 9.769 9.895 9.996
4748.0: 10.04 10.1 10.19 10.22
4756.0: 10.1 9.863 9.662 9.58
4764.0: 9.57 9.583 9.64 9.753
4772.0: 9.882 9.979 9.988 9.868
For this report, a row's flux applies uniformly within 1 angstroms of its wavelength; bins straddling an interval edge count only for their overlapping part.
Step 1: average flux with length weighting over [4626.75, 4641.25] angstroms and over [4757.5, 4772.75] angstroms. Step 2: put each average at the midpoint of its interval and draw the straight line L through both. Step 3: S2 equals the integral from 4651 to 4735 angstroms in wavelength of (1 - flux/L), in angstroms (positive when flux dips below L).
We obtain 4.3 angstroms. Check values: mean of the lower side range 9.74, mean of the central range 9.21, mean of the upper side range 9.68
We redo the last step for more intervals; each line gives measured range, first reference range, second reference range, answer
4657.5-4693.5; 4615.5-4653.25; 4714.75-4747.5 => 2.2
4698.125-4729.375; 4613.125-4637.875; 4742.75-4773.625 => 1.9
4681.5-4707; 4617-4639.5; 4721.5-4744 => 2.2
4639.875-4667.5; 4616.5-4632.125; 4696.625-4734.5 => 2.4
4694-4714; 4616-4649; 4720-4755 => 2.0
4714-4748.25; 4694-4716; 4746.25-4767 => -1.4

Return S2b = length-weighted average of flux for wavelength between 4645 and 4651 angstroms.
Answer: 8.95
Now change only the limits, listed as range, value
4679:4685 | 9.08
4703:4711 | 8.75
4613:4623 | 10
